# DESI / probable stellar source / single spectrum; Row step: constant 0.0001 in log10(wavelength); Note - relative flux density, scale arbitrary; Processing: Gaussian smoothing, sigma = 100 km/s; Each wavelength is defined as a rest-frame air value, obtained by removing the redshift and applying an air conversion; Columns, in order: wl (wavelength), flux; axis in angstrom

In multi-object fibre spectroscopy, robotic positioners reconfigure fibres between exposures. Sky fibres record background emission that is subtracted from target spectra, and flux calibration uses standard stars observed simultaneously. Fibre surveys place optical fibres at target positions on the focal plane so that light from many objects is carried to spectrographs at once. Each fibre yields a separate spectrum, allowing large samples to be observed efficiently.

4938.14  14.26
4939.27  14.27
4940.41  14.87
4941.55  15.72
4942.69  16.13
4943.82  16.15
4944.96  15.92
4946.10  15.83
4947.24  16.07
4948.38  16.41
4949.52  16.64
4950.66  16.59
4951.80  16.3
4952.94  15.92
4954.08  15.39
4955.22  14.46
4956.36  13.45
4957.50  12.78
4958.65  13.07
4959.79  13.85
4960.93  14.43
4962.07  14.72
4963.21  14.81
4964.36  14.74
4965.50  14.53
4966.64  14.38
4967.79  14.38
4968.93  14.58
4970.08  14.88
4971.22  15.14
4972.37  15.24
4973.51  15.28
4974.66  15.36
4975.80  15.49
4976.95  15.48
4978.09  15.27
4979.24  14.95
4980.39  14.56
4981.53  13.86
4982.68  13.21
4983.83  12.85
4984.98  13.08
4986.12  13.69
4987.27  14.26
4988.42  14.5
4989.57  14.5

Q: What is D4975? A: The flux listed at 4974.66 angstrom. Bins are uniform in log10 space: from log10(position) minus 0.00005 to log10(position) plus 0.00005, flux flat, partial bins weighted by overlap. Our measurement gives 15.36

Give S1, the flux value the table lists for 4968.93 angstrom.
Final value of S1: 14.58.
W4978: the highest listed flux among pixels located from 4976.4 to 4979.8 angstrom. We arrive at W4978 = 15.48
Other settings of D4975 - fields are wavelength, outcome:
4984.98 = 13.08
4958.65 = 13.07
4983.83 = 12.85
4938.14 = 14.26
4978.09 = 15.27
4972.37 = 15.24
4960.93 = 14.43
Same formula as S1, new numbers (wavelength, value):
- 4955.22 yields 14.46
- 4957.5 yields 12.78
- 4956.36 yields 13.45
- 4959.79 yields 13.85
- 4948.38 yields 16.41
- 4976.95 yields 15.48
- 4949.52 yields 16.64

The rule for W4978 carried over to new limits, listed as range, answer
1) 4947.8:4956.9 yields 16.64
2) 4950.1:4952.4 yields 16.59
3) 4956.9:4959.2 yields 13.07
